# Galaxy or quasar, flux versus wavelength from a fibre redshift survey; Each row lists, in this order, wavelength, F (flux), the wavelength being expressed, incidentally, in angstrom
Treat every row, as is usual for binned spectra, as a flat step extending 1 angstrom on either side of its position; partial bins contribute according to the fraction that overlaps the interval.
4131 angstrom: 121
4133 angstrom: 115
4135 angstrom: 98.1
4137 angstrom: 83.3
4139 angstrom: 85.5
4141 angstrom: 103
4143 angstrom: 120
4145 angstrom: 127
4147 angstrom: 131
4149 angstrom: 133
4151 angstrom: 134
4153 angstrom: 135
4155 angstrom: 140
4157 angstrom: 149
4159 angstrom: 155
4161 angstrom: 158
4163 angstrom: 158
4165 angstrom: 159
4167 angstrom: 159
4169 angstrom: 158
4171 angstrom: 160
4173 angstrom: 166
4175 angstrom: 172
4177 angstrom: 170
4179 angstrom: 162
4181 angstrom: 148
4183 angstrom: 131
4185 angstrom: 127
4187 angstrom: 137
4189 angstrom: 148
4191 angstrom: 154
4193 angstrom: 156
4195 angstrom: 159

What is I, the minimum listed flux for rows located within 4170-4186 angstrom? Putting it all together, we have 127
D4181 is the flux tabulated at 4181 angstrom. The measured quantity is 148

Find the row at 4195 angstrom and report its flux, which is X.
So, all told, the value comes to 159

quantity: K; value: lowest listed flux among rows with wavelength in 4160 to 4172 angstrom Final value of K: 158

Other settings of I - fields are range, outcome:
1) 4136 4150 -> 83.3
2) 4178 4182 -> 148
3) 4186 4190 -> 137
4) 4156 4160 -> 149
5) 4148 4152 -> 133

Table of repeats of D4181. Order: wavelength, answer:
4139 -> 85.5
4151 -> 134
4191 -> 154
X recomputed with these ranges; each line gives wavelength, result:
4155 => 140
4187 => 137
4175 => 172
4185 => 127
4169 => 158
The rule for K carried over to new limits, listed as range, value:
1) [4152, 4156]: 135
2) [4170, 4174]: 160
